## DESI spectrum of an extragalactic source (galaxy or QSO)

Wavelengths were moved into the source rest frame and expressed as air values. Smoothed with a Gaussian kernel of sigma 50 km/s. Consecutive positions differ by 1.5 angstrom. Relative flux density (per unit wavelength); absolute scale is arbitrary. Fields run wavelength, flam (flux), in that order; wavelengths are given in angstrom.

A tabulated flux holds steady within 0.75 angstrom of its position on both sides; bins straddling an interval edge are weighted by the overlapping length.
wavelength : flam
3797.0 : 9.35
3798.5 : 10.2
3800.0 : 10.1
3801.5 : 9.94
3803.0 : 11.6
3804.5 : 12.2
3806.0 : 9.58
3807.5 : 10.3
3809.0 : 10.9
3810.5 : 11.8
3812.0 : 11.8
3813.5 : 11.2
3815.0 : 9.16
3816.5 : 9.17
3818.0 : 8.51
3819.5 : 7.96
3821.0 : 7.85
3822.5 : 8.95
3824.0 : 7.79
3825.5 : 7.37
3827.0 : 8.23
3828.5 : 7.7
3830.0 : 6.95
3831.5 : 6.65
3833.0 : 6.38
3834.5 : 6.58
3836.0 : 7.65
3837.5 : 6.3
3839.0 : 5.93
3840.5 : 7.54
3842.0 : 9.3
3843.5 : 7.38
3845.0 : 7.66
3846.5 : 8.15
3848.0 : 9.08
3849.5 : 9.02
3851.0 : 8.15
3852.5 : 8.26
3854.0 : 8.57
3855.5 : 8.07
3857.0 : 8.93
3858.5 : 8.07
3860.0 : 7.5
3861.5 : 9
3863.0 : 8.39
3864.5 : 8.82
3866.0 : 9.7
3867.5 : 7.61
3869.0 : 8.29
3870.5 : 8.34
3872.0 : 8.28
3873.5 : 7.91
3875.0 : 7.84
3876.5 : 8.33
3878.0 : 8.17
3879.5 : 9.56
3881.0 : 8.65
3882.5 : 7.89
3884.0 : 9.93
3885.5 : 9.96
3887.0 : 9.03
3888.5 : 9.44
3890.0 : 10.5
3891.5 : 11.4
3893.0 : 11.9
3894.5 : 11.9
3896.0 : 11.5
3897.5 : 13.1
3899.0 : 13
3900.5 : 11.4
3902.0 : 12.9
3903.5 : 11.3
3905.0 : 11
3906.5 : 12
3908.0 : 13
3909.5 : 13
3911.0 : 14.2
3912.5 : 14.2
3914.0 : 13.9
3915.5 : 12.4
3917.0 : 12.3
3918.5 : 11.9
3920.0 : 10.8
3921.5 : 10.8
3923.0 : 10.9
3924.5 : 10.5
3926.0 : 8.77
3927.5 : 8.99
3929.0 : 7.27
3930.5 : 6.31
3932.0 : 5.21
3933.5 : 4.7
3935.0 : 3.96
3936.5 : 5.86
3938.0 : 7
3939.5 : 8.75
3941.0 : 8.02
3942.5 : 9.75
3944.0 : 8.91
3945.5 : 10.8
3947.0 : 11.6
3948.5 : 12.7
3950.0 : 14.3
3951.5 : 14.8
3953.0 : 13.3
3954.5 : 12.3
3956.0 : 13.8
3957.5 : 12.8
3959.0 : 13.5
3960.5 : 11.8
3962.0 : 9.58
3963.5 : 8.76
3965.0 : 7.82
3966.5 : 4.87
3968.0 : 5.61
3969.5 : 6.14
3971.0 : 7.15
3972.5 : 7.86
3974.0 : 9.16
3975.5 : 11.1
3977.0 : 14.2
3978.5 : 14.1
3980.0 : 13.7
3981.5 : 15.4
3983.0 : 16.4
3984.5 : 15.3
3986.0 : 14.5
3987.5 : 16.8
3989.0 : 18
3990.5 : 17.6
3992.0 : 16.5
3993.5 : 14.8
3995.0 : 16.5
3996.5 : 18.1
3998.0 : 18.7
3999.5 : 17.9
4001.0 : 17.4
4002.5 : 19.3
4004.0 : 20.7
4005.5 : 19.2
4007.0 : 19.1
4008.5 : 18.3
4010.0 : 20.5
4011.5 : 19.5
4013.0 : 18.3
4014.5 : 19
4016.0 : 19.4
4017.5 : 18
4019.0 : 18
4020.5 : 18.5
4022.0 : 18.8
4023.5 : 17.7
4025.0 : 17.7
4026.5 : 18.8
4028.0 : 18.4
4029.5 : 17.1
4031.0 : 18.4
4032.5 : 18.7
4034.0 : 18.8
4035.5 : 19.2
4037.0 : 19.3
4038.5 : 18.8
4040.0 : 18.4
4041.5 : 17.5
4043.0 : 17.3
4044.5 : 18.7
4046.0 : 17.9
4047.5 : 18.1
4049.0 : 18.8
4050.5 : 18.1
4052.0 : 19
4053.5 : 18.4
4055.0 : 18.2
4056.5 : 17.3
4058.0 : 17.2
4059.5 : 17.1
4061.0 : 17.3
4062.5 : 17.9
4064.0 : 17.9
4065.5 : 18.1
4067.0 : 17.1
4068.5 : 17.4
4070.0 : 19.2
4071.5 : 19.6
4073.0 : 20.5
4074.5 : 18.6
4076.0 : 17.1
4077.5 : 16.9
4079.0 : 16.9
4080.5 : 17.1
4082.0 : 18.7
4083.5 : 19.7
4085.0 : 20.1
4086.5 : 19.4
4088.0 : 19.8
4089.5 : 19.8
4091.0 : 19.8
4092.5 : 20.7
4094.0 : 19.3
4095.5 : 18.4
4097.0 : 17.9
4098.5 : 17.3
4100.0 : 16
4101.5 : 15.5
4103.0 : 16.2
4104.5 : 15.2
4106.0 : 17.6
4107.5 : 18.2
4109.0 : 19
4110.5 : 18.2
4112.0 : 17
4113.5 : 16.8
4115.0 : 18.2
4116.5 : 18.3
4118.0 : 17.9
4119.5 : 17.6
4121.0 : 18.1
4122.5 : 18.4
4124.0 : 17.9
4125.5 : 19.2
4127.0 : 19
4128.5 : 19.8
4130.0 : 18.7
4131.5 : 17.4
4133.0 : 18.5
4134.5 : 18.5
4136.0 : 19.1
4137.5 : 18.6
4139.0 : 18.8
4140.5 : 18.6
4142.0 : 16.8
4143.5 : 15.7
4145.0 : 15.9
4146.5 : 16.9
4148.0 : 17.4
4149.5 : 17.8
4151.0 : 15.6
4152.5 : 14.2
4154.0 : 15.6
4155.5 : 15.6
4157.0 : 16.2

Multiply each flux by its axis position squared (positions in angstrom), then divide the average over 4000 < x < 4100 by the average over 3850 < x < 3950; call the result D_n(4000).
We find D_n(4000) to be 2.04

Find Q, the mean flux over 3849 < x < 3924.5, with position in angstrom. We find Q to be 10.2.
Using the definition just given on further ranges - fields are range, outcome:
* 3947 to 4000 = 13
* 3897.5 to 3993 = 11.2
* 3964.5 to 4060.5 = 16.5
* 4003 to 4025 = 18.9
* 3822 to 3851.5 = 7.62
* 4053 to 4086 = 18.1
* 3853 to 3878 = 8.35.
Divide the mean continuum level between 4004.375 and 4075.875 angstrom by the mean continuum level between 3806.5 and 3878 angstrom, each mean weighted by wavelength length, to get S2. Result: 2.2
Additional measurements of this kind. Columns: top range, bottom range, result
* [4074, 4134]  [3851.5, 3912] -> 1.83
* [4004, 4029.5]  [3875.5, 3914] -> 1.68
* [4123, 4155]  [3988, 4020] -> 0.96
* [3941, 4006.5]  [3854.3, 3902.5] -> 1.40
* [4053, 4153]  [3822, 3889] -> 2.20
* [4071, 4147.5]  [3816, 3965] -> 1.90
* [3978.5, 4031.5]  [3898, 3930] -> 1.53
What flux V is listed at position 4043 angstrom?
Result 17.3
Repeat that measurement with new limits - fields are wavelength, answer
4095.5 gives 18.4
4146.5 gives 16.9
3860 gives 7.5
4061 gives 17.3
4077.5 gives 16.9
